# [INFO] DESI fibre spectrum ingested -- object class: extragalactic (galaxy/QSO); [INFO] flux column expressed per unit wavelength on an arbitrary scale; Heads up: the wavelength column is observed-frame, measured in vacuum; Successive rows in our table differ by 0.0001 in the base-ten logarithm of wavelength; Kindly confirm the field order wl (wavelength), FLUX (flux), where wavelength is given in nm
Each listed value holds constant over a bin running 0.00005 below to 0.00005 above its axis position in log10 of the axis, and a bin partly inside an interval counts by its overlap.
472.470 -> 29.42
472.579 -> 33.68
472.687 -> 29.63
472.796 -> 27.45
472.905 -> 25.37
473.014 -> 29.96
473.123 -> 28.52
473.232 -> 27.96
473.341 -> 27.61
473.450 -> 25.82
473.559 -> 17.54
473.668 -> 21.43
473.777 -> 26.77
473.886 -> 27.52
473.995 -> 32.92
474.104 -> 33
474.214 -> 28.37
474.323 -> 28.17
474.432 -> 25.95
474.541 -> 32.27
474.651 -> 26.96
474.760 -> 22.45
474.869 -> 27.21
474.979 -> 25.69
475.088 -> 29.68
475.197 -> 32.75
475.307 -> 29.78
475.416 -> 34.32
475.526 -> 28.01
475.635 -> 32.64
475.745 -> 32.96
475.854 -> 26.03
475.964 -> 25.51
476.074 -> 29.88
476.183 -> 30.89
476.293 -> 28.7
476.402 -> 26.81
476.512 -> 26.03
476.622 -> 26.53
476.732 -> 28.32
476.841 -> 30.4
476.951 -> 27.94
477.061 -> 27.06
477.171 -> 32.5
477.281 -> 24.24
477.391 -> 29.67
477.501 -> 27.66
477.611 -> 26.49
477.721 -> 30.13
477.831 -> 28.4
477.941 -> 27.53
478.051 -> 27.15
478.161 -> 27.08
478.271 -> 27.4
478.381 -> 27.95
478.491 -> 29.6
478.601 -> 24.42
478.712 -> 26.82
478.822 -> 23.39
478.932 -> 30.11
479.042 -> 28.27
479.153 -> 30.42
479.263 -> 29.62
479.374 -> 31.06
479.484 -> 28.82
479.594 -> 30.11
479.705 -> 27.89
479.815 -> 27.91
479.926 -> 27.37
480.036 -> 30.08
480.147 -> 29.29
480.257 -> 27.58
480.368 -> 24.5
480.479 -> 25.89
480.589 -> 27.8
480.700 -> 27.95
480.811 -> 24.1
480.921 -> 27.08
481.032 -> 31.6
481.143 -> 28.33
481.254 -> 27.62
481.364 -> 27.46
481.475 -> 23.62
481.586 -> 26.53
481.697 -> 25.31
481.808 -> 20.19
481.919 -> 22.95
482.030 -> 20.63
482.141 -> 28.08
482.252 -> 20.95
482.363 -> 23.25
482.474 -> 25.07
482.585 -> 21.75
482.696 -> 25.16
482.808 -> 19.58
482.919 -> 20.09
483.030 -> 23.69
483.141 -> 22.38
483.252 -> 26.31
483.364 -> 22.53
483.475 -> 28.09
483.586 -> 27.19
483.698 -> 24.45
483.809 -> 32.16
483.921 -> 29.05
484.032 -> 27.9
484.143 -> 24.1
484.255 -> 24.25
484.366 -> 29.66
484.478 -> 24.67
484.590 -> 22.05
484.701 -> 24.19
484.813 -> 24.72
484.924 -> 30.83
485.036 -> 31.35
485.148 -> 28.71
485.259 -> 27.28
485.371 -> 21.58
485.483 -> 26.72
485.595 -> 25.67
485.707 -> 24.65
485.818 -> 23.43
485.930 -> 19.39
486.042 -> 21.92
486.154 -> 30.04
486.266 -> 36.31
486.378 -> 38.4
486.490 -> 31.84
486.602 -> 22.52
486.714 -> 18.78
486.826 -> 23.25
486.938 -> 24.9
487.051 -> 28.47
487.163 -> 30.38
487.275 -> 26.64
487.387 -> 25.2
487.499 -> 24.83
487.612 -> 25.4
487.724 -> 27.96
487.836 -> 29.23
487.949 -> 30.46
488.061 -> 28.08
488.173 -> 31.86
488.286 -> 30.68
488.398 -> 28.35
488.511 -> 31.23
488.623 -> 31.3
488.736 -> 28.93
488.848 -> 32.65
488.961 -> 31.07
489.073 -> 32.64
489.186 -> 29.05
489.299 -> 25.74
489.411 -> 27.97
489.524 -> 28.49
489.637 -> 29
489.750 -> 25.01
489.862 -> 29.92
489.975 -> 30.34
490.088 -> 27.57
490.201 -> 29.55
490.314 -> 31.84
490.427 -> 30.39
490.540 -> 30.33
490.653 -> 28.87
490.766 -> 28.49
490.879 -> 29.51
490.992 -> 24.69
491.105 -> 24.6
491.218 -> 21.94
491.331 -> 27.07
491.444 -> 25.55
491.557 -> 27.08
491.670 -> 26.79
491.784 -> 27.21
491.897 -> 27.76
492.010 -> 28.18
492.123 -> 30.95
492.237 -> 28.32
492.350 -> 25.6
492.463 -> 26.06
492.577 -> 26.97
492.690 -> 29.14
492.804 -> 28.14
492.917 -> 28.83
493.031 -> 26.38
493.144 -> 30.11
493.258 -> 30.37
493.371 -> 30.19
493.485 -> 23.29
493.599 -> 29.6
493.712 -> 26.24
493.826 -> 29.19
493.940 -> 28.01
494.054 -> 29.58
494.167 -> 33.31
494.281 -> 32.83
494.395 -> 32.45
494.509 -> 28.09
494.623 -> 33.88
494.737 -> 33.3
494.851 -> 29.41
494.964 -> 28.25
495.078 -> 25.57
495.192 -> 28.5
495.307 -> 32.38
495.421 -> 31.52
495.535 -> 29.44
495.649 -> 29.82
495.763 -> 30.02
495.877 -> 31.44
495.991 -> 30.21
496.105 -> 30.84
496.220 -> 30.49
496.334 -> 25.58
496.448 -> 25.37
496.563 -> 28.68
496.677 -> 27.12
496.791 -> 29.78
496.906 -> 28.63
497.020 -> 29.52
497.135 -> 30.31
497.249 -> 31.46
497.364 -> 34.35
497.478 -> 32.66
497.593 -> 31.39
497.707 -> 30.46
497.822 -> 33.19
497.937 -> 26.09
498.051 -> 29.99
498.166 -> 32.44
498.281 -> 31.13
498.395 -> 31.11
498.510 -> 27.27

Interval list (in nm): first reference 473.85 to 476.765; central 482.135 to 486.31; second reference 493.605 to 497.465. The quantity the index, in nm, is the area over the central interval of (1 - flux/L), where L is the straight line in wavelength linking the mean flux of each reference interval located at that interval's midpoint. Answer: 0.55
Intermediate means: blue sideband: 28.9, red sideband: 29.9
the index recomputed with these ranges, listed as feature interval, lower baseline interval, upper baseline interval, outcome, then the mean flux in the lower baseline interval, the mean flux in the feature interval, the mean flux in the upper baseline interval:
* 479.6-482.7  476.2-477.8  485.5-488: 0.174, 28.1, 26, 26.8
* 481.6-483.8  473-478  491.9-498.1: 0.373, 28.2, 23.8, 29.5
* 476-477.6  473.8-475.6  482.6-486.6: 0.012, 29.1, 28.2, 26.2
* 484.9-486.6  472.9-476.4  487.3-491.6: 0.046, 28.2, 27.6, 28.5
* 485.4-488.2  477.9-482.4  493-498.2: 0.122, 26.9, 27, 29.8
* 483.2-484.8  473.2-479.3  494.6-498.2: 0.148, 28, 26.1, 30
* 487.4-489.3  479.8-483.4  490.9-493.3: -0.206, 25.2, 29.4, 27.2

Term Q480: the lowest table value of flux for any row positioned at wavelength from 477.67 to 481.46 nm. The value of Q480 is 23.39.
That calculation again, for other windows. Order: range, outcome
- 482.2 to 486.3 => 19.39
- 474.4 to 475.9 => 22.45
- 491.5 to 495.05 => 23.29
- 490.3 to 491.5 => 21.94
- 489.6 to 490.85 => 25.01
